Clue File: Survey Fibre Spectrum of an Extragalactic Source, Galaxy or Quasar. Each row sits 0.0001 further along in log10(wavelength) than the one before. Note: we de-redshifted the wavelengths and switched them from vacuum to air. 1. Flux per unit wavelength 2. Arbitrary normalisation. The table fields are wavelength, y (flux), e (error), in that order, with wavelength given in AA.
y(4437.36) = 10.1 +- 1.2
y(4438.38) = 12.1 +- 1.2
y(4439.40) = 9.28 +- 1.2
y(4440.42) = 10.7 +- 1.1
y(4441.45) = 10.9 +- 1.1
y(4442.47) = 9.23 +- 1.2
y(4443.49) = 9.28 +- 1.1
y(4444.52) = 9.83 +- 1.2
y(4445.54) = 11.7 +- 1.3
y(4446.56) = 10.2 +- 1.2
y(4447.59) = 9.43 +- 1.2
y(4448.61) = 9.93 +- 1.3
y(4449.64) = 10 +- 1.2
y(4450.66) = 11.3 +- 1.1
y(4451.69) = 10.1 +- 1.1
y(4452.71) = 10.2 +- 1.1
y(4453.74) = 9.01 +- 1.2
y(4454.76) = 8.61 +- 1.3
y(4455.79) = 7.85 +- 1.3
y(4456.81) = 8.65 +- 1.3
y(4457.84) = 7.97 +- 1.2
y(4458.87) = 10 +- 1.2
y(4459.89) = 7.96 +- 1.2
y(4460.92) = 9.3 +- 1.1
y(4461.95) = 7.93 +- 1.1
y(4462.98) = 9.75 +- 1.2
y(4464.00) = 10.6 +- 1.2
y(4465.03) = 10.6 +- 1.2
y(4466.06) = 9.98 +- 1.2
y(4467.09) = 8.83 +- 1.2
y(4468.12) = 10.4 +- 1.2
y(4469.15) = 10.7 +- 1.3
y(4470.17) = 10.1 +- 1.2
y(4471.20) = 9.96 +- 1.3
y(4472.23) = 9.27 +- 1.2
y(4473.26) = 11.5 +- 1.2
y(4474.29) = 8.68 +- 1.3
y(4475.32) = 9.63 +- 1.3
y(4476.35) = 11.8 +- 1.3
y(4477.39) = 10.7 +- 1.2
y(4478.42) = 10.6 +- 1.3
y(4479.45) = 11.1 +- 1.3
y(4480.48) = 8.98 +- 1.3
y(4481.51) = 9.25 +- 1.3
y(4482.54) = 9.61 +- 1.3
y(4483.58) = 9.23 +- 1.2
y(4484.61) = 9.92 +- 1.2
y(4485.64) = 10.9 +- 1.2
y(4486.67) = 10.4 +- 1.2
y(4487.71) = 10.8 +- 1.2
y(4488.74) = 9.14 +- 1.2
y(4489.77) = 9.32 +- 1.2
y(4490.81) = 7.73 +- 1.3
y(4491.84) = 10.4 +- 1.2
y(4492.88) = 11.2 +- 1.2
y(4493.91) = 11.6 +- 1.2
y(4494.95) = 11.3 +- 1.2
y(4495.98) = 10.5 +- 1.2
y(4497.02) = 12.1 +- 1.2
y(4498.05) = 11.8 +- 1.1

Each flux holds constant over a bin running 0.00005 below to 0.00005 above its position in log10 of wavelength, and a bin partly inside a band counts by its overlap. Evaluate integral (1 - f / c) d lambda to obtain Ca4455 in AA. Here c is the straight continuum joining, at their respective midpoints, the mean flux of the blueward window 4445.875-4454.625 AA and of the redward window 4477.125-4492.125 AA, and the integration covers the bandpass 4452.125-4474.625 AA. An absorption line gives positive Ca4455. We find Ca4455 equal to 1.10 AA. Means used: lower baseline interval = 10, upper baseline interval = 9.85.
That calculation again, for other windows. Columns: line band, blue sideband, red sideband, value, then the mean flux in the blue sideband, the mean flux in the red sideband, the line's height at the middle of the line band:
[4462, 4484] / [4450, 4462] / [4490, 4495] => -0.8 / 9.13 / 10.3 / 9.67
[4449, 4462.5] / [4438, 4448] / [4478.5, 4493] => 1.3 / 10.2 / 9.84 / 10.1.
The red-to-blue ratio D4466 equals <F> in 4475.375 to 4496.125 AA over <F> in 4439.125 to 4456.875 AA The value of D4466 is 1.04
